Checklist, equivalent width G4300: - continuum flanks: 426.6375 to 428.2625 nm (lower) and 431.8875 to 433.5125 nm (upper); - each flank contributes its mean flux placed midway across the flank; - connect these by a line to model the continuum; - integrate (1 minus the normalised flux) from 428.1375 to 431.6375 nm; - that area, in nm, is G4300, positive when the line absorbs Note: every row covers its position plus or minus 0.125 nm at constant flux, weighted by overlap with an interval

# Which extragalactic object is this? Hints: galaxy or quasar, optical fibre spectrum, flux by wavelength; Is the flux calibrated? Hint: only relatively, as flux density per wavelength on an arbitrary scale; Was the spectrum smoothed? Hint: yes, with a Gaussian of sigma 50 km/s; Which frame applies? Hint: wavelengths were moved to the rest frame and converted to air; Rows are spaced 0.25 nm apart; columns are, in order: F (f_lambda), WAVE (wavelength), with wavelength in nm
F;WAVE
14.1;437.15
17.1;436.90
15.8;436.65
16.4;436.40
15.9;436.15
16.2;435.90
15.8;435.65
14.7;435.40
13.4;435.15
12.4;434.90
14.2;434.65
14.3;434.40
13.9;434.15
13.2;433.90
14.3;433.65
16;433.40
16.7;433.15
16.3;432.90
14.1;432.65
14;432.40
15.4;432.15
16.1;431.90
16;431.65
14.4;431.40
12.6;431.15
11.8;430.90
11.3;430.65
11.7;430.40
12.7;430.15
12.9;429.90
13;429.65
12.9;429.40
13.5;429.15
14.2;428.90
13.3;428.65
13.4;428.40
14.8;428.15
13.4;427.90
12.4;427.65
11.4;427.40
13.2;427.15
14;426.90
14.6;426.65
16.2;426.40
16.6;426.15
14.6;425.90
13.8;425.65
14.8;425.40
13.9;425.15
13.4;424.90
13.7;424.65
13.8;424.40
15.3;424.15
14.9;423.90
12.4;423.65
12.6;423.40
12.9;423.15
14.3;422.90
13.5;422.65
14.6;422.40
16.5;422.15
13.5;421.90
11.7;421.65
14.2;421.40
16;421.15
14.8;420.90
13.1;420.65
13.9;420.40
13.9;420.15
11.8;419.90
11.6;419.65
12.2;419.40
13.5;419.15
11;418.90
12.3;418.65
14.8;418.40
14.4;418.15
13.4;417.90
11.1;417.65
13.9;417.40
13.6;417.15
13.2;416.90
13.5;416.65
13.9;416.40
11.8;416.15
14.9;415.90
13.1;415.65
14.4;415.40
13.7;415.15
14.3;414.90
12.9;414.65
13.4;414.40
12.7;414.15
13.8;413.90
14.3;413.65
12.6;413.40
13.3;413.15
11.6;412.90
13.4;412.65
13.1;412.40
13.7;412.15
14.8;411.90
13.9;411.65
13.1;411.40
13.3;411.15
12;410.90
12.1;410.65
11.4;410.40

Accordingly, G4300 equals 0.30 nm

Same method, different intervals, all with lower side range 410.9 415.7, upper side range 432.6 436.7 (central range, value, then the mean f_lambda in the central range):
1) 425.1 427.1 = -0.066 nm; 14.8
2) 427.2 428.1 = 0.110 nm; 12.7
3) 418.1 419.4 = 0.071 nm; 13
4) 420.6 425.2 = 0.039 nm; 14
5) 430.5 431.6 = 0.144 nm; 12.7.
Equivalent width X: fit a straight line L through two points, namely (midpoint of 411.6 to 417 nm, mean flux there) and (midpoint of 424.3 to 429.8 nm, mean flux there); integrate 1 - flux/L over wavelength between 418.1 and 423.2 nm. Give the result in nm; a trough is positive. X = 0.04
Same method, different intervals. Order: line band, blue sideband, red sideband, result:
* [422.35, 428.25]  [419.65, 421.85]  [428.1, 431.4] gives -0.315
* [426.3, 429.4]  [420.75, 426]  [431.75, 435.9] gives 0.150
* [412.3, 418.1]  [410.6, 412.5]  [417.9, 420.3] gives -0.099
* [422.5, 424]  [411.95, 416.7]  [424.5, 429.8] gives 0.032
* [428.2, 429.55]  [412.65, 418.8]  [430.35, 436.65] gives 0.065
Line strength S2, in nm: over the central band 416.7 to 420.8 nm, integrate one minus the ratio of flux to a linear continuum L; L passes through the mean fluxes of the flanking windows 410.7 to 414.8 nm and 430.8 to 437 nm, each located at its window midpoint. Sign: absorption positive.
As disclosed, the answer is 0.205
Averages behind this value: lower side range 13.2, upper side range 14.8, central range 13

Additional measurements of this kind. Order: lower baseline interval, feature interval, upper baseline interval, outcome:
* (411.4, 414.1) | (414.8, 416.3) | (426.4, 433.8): -0.02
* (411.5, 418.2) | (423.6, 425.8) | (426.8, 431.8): -0.14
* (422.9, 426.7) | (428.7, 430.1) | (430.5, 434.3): 0.10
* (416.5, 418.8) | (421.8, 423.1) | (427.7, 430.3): -0.10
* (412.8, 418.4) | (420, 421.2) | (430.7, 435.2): -0.04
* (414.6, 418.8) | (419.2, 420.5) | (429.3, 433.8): 0.08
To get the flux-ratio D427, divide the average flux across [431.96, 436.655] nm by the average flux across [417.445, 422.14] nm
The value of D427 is 1.12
